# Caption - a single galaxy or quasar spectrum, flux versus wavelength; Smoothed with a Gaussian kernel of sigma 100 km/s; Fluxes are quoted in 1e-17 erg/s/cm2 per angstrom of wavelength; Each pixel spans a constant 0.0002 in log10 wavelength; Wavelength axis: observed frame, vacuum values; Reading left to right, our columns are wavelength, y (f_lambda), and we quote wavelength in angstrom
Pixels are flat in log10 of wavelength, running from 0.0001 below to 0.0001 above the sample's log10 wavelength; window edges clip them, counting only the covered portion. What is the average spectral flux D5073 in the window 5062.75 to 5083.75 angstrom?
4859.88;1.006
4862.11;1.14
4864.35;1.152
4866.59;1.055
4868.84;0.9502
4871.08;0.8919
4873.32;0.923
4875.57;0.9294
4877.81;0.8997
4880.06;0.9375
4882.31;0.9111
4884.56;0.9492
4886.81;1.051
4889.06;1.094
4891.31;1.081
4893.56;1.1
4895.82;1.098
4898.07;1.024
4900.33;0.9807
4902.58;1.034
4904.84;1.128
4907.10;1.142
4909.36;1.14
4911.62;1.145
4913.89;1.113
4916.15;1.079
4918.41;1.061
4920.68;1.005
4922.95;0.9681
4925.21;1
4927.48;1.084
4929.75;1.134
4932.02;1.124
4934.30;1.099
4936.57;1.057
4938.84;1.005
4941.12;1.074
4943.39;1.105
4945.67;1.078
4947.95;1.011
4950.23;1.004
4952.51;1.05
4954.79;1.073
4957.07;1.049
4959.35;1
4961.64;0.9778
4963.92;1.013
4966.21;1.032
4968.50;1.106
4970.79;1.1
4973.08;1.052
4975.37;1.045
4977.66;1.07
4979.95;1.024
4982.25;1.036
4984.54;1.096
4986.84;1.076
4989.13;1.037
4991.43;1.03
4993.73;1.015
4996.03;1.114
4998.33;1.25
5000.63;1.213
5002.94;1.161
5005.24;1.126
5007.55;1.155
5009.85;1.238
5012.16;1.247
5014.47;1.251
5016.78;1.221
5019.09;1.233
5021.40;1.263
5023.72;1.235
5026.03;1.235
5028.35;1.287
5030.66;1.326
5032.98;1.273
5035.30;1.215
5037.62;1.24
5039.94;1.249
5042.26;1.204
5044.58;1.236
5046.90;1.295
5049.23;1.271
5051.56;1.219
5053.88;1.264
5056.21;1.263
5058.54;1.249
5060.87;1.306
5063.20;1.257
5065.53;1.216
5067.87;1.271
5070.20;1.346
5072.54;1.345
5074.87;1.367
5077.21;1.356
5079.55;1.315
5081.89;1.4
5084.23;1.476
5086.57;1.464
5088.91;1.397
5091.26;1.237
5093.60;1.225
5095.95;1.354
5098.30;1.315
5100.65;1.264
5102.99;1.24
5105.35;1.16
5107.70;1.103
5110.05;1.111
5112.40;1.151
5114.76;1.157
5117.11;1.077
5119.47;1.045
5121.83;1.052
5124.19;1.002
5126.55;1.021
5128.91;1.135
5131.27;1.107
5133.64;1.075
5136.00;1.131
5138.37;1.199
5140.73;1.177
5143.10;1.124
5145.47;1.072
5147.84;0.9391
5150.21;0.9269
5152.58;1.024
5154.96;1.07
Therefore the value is 1.33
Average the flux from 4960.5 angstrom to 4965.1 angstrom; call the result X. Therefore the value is 0.996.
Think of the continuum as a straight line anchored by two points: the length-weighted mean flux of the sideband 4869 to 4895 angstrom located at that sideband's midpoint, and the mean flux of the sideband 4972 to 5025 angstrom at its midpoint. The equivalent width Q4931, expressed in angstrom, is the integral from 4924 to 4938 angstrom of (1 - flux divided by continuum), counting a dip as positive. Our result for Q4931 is -0.5 angstrom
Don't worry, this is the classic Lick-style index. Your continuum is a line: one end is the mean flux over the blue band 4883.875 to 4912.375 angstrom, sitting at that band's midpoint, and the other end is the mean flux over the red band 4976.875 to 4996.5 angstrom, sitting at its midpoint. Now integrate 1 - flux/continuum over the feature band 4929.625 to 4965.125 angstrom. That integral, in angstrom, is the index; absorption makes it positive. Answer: 0.4 angstrom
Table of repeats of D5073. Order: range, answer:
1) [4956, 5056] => 1.16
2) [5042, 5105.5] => 1.3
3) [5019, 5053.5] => 1.25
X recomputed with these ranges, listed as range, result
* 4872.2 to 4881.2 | 0.922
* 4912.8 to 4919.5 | 1.09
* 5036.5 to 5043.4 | 1.23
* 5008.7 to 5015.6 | 1.25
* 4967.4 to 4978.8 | 1.07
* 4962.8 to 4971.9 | 1.06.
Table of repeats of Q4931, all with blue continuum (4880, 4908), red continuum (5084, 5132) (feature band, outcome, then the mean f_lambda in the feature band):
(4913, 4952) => 0.43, 1.06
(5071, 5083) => -1.92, 1.36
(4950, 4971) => 0.96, 1.04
